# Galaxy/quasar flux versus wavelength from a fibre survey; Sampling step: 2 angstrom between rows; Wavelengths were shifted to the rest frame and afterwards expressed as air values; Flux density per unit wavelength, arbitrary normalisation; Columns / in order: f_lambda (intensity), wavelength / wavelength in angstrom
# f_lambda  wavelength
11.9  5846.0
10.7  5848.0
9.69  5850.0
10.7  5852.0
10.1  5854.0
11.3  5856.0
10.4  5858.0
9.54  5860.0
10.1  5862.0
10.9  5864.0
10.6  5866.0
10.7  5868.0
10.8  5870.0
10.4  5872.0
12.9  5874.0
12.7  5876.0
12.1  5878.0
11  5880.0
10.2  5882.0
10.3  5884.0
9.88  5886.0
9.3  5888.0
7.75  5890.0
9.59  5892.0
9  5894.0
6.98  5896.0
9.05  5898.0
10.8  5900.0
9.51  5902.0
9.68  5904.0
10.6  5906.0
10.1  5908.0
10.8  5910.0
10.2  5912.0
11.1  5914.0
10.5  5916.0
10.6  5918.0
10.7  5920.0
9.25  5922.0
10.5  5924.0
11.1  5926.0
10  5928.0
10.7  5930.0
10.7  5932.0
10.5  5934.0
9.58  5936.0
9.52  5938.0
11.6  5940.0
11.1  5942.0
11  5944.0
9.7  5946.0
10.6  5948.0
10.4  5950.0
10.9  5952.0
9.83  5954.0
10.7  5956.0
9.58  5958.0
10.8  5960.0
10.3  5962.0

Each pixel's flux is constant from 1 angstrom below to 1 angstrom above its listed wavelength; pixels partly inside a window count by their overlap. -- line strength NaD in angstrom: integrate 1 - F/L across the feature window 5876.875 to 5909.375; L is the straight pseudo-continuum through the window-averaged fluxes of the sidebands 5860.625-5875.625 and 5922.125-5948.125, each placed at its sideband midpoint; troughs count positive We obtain 3.0 angstrom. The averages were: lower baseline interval 11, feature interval 9.76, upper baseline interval 10.5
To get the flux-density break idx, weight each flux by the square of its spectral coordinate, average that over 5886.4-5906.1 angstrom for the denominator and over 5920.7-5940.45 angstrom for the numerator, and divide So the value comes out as 1.1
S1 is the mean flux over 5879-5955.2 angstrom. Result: 10.1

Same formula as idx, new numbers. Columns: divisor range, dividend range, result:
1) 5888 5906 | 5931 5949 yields 1.16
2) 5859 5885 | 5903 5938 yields 0.96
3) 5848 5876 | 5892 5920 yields 0.94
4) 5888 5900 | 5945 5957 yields 1.21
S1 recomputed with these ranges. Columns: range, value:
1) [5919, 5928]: 10.3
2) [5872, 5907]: 10.1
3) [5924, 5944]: 10.6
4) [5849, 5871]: 10.4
